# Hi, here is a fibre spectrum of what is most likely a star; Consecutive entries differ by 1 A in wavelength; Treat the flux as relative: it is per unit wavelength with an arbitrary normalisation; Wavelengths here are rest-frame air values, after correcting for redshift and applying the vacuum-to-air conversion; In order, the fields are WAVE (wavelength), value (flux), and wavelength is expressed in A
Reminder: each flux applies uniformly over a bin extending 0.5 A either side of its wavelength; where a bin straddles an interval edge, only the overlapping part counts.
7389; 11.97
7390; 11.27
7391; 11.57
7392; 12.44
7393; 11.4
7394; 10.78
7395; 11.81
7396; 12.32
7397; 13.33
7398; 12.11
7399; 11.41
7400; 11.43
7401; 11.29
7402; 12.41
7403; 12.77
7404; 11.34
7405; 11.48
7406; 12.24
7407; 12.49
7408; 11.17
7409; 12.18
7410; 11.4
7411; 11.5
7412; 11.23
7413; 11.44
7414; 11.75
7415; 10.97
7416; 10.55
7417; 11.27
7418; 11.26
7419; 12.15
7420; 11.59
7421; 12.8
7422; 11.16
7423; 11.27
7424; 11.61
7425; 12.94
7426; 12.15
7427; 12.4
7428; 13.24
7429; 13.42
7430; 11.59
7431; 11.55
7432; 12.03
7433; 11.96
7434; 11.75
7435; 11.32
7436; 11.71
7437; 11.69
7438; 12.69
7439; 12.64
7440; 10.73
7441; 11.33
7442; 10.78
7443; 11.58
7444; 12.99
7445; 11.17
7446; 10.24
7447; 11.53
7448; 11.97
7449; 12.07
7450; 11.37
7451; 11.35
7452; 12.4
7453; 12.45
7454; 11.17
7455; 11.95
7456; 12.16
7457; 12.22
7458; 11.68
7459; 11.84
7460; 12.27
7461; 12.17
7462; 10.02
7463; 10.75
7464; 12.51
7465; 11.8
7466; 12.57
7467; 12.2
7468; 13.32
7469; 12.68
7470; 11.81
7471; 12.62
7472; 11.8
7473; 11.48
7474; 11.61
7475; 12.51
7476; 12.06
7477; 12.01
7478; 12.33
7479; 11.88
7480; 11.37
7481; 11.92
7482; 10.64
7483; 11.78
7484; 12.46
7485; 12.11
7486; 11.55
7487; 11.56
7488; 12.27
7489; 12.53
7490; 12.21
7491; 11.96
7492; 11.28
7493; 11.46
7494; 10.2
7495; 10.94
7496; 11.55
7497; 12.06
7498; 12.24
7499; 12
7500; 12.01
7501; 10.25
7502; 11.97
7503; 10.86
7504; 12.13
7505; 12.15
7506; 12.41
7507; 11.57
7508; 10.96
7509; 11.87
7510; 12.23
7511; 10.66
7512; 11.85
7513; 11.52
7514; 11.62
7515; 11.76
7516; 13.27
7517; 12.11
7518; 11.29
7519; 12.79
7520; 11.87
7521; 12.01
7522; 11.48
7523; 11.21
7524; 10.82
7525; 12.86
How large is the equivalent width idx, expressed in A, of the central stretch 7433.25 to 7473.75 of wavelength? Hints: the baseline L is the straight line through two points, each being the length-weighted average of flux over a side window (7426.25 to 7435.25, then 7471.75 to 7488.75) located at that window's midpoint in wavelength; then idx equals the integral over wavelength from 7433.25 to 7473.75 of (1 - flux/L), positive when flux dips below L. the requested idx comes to 0.68 A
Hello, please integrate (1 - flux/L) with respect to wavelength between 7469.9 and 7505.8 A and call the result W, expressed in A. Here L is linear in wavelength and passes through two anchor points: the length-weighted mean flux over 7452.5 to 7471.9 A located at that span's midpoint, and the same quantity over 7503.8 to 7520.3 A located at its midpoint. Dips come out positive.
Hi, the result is 0.5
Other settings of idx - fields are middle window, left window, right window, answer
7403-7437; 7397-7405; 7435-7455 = 0.00 A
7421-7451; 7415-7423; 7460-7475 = -0.45 A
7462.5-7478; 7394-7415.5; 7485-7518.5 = -0.51 A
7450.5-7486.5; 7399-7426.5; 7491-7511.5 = -1.01 A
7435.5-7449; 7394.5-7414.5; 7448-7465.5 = 0.19 A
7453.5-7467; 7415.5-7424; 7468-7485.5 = 0.06 A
